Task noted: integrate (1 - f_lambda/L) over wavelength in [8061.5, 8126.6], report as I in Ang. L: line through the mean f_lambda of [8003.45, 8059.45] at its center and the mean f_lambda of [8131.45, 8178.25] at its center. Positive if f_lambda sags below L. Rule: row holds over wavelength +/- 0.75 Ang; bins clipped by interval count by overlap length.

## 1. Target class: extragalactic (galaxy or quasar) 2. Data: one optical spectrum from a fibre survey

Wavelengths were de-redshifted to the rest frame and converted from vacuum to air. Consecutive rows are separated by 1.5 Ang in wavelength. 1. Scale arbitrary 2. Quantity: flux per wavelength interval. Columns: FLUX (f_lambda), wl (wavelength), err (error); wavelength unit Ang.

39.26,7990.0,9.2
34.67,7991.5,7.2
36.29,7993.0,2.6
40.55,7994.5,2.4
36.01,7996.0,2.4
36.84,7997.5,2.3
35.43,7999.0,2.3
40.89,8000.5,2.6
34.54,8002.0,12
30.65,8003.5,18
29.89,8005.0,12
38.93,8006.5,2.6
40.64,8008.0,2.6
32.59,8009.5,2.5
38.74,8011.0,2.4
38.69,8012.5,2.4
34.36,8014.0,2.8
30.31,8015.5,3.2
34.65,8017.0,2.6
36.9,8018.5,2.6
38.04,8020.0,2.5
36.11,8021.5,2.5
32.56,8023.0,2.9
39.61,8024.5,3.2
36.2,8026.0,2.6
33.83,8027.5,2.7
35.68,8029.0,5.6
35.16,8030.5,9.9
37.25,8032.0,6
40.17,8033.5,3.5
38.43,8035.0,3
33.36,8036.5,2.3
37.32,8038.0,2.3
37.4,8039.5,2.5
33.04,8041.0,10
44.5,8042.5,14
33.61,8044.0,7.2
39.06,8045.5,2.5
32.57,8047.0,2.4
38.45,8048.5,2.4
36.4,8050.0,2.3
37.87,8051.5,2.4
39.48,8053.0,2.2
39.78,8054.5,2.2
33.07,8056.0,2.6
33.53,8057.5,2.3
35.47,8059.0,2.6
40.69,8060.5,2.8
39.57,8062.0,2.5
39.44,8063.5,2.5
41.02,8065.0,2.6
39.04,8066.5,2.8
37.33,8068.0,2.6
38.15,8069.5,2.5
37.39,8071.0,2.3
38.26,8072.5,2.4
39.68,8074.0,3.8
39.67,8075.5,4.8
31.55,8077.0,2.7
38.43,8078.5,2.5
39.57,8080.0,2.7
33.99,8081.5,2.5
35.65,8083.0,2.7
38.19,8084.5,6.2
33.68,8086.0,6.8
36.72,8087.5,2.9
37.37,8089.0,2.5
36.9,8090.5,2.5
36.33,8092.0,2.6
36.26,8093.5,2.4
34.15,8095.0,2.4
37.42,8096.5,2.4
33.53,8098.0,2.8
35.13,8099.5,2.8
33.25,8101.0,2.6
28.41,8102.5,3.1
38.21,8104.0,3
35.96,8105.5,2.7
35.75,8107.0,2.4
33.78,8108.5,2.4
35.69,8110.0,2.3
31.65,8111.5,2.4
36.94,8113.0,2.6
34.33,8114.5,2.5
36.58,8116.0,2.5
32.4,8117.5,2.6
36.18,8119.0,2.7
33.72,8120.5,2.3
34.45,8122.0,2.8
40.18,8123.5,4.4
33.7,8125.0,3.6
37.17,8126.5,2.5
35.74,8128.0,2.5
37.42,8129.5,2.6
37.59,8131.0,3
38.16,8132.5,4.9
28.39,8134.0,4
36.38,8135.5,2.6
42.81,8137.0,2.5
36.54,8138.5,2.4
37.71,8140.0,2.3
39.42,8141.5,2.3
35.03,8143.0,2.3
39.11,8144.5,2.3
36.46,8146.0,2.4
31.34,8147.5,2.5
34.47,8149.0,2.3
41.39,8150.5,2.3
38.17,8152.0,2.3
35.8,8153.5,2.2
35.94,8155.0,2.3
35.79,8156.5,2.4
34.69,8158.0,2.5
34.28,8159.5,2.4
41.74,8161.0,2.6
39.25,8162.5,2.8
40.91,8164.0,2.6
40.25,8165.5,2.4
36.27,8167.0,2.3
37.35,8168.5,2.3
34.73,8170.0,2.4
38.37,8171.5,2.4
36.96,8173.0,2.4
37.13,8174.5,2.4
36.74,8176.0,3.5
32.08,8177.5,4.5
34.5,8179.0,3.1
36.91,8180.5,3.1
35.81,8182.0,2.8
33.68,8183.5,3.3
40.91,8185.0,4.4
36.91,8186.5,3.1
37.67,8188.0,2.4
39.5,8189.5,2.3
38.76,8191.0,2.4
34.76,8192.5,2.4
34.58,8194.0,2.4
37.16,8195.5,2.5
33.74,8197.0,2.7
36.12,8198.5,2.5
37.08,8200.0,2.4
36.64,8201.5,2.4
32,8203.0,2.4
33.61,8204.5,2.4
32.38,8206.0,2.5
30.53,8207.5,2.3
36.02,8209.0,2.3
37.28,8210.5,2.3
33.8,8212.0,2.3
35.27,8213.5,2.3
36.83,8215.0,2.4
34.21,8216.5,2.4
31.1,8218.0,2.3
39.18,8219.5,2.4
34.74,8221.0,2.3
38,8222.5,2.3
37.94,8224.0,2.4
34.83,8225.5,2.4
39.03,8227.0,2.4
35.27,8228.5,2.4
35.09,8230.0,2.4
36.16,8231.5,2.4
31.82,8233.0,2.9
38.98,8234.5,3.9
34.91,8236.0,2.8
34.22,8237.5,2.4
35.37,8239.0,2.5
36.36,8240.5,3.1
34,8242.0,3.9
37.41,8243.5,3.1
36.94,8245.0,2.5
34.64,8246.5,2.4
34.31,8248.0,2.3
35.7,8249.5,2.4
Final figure 0.7 Ang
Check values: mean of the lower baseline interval 36.2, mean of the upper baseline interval 36.9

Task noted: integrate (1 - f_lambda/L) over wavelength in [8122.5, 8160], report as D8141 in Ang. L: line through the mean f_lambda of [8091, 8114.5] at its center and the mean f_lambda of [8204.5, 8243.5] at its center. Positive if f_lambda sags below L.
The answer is -1.7 Ang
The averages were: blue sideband 34.8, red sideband 35.3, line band 36.5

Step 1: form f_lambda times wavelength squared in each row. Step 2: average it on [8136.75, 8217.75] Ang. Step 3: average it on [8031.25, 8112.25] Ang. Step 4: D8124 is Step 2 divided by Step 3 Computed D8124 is 1.02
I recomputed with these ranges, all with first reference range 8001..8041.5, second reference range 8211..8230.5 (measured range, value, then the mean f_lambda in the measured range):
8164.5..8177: -0.5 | 37.2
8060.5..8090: -1.6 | 37.7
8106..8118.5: 0.4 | 34.7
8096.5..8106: 0.4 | 34.3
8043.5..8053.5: -0.3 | 36.8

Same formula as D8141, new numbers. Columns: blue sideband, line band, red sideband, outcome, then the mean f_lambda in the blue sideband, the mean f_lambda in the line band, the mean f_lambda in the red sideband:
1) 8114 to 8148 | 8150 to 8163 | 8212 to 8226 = -0.5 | 36.2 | 37.3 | 35.7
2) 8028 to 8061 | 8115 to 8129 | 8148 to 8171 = 0.6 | 36.9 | 35.6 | 37.3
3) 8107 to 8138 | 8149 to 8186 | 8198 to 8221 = -1.9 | 35.7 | 37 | 34.8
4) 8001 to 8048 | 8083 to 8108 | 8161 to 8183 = 0.7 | 36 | 35.4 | 37.1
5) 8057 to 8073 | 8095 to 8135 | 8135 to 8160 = 2.5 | 38.2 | 35.1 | 36.8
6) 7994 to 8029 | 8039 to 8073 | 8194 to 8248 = -1.7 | 35.9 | 37.6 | 35.4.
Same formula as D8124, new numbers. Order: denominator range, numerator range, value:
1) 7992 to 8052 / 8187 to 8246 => 1.03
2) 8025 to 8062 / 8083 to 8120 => 0.97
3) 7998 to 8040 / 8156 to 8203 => 1.06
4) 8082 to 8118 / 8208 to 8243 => 1.04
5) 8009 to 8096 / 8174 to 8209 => 1.00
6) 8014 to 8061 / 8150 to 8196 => 1.05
